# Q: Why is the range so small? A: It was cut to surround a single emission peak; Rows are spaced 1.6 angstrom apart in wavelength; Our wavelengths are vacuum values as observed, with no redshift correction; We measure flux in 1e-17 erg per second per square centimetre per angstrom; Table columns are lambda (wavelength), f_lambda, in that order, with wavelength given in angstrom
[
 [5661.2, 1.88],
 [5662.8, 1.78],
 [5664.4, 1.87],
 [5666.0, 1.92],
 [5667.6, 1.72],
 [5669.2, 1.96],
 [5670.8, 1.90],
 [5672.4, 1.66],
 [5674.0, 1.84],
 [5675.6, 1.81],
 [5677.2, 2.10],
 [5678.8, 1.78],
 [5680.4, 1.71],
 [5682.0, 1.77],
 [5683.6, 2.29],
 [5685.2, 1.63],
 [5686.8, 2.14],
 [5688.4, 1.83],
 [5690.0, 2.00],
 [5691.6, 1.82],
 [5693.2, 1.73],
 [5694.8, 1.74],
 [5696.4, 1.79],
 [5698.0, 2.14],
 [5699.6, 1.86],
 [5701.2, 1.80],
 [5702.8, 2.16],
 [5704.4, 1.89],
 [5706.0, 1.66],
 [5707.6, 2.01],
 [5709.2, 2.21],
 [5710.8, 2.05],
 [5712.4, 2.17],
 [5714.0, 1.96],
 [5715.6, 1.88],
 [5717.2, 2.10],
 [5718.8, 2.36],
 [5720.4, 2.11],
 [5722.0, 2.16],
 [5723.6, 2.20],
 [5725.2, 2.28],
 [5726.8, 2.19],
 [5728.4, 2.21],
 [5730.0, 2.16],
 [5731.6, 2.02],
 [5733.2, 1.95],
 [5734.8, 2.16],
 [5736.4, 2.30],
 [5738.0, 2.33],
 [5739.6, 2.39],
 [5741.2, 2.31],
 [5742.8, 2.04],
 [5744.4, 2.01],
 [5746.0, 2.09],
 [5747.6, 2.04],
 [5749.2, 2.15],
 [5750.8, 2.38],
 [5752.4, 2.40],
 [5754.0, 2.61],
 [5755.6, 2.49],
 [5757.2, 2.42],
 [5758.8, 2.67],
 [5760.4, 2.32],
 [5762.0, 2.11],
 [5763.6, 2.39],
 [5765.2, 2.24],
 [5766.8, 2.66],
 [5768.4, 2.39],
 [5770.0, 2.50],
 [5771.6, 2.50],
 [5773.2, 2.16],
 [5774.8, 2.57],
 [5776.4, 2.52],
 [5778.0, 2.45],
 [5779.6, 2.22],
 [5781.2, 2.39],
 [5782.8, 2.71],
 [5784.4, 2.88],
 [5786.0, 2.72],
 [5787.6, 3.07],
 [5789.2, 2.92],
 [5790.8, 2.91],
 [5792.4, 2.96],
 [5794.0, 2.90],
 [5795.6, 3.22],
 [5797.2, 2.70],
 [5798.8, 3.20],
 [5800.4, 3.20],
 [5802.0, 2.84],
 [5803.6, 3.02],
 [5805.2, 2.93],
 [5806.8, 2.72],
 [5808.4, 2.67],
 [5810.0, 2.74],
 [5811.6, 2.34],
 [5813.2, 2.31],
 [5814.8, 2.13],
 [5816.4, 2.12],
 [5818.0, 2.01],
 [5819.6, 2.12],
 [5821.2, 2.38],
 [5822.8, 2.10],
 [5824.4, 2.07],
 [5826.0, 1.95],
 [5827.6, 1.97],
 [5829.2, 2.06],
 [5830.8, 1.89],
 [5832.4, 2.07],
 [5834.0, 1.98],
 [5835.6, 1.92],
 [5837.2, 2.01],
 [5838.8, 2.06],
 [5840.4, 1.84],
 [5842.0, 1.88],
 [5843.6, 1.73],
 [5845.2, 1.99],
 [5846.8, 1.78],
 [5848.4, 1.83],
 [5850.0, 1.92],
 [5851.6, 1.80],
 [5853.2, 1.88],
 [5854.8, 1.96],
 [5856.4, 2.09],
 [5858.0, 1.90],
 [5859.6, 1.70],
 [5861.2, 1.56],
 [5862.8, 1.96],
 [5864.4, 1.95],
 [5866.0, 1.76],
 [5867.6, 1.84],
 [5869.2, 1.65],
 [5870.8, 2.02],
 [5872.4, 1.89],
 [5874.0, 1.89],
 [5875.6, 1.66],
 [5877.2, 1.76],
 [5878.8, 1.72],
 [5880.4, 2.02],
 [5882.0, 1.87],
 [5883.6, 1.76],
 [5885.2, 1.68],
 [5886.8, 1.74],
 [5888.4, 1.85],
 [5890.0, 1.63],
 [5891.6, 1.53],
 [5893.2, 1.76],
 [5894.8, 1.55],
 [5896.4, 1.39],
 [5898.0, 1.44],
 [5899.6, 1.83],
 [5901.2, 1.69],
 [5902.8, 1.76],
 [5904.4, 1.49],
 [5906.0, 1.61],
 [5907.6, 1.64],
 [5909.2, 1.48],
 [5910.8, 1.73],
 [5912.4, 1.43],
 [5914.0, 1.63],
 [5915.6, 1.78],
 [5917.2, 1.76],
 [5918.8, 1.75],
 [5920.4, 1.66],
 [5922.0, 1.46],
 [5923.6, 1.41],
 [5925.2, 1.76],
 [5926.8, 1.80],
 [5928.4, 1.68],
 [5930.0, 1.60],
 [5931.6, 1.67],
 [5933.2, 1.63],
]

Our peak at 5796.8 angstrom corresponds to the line C III]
